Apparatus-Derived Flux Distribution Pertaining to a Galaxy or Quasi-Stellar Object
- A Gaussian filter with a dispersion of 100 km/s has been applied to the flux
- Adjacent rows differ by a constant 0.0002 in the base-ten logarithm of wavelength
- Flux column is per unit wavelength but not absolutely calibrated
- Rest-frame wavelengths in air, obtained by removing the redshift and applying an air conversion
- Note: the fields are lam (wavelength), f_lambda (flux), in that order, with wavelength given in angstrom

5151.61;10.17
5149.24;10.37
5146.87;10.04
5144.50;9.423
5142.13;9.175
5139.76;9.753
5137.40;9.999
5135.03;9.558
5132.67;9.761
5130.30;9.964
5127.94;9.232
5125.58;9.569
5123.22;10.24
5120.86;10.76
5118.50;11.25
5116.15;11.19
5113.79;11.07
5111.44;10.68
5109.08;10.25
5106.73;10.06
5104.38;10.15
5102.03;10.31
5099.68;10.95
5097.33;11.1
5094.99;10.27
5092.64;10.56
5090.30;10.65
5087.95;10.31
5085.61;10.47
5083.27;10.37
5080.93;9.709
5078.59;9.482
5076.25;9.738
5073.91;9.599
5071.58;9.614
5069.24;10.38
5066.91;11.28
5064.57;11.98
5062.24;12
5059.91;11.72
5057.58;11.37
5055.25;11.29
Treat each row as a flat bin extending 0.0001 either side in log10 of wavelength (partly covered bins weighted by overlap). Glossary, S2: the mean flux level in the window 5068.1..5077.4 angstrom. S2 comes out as 9.83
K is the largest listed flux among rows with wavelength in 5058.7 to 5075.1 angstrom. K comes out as 12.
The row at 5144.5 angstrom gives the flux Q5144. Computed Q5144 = 9.423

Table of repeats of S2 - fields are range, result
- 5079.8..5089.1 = 10.2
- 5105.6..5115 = 10.5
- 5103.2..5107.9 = 10.1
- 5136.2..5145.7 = 9.59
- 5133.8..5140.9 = 9.78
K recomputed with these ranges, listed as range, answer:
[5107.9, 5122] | 11.25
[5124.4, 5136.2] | 9.964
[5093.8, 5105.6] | 11.1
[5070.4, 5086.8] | 10.47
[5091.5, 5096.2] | 10.56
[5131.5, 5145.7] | 9.999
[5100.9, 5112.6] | 10.68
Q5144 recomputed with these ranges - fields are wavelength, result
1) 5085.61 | 10.47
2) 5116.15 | 11.19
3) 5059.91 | 11.72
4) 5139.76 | 9.753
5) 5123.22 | 10.24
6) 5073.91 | 9.599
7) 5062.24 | 12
